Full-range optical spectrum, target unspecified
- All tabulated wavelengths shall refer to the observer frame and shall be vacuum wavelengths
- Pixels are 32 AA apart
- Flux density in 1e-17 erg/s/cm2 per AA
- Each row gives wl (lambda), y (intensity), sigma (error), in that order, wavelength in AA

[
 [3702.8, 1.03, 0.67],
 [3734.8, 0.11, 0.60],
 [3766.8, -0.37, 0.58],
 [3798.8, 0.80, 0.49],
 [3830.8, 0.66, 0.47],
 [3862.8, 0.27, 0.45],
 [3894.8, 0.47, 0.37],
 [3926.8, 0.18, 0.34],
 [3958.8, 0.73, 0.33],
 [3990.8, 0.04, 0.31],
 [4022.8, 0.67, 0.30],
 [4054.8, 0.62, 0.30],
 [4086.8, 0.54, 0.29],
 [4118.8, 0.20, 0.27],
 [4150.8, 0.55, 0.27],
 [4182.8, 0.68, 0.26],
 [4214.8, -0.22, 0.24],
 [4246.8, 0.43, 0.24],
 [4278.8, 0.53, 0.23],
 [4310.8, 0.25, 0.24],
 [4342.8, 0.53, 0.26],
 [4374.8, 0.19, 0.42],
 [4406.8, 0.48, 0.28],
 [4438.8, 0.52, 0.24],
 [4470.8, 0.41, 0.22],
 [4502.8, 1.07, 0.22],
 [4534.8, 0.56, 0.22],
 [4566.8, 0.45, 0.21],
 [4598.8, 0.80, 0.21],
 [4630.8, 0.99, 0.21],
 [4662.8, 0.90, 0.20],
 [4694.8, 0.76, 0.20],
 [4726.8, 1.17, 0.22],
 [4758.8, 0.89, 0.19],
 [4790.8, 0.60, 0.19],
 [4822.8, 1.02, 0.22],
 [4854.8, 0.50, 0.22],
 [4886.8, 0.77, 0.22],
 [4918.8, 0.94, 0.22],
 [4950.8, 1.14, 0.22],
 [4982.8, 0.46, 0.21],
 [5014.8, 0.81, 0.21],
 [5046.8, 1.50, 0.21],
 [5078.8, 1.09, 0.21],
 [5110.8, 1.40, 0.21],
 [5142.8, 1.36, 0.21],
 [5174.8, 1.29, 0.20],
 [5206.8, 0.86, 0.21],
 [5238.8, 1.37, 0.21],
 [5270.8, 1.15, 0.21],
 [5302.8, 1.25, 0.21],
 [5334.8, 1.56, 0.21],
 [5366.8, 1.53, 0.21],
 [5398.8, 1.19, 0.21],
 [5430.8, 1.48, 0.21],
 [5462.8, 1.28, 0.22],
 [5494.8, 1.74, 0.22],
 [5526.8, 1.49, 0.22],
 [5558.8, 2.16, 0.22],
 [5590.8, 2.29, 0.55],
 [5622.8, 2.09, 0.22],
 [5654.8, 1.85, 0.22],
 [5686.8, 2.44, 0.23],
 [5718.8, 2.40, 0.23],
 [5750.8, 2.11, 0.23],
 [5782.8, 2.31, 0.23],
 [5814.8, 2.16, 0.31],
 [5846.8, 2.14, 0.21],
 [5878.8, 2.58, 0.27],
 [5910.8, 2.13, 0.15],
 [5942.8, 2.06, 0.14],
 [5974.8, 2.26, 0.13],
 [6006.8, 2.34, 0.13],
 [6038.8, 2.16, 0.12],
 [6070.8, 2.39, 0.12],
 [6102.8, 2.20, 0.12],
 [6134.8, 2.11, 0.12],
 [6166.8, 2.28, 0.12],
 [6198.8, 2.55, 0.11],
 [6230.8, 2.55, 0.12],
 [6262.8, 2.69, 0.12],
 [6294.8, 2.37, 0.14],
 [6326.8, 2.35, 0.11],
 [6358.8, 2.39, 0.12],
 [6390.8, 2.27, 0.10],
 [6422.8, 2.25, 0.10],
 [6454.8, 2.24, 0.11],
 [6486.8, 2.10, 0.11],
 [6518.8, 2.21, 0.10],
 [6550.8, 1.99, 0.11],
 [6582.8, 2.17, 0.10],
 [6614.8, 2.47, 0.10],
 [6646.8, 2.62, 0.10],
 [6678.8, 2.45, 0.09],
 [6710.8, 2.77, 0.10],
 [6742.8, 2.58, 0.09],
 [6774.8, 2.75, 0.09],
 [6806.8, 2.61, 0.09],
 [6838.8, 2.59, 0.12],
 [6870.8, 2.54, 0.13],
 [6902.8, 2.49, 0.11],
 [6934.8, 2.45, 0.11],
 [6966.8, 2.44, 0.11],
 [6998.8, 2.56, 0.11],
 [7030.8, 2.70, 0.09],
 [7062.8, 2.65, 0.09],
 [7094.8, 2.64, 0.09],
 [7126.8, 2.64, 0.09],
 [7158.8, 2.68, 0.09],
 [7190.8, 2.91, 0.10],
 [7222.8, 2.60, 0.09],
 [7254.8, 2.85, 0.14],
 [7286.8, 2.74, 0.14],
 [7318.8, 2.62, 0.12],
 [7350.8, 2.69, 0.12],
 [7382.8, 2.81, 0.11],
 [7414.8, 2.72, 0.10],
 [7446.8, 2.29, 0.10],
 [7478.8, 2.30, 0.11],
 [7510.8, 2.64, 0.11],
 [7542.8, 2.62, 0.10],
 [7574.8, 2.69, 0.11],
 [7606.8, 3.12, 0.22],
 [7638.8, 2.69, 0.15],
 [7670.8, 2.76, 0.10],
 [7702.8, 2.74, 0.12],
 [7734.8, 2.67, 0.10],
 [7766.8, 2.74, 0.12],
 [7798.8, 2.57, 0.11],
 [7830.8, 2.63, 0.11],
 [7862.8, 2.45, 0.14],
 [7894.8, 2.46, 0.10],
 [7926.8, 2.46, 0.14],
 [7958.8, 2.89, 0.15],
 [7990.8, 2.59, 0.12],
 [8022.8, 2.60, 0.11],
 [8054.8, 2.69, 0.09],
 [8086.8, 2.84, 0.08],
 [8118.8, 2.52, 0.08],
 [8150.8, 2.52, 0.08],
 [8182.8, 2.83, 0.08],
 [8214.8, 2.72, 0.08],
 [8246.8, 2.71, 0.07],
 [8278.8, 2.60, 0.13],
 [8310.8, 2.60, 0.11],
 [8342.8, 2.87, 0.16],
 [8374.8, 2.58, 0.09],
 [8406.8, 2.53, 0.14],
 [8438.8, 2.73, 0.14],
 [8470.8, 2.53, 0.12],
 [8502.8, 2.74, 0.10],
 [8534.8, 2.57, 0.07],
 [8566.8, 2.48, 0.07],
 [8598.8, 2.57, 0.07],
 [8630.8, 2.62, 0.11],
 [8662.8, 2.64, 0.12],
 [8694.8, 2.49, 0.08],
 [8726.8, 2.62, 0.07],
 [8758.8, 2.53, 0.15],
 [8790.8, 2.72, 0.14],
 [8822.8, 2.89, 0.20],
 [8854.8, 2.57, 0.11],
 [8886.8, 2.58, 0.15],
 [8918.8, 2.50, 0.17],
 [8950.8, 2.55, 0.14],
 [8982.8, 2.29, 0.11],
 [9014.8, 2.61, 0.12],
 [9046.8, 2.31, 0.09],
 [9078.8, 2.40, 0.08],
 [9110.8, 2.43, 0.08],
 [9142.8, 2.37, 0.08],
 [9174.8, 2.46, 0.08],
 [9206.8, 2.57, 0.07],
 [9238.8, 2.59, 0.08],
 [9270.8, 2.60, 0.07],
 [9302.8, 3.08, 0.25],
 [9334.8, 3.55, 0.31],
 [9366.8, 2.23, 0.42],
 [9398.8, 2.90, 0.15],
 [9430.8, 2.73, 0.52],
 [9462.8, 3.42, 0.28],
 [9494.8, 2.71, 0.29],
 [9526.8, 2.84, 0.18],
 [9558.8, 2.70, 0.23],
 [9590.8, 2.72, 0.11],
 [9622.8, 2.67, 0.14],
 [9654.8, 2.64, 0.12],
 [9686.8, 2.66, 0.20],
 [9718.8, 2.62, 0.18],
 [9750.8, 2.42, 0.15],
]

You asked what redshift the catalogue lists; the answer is 0.26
